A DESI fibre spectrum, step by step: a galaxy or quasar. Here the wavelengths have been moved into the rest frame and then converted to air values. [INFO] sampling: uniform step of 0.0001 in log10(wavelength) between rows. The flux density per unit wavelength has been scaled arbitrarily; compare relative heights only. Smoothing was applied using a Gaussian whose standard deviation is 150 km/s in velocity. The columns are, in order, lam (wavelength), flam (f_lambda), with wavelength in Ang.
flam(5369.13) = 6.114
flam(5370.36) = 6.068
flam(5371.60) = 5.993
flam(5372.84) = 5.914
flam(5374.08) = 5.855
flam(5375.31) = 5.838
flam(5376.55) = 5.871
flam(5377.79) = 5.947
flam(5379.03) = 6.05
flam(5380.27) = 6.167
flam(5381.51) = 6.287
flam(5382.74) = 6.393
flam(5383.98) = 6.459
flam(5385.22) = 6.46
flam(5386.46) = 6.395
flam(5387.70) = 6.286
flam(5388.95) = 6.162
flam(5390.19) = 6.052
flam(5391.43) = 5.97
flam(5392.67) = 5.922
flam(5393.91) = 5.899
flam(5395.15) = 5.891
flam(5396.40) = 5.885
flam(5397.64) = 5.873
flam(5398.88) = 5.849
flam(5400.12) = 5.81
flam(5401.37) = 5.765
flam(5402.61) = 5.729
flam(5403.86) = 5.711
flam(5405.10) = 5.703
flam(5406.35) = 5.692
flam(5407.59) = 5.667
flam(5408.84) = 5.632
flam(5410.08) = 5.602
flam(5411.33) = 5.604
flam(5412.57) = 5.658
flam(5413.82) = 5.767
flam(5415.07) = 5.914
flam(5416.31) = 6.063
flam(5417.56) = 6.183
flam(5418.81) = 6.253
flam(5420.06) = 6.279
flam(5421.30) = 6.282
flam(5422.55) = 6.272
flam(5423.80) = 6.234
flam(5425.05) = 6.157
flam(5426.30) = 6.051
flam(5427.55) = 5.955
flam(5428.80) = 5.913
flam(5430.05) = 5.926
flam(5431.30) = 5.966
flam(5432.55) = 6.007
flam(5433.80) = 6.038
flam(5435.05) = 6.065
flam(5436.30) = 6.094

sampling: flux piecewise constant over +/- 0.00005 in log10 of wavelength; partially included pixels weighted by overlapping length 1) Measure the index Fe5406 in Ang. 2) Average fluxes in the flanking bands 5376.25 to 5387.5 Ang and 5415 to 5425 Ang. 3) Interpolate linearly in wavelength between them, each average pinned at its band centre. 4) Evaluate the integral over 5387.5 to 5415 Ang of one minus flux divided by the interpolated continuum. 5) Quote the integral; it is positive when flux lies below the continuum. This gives 1.8 Ang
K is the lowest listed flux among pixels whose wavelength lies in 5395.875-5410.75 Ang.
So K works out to 5.602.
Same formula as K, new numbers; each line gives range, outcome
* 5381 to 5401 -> 5.81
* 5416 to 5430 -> 5.913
